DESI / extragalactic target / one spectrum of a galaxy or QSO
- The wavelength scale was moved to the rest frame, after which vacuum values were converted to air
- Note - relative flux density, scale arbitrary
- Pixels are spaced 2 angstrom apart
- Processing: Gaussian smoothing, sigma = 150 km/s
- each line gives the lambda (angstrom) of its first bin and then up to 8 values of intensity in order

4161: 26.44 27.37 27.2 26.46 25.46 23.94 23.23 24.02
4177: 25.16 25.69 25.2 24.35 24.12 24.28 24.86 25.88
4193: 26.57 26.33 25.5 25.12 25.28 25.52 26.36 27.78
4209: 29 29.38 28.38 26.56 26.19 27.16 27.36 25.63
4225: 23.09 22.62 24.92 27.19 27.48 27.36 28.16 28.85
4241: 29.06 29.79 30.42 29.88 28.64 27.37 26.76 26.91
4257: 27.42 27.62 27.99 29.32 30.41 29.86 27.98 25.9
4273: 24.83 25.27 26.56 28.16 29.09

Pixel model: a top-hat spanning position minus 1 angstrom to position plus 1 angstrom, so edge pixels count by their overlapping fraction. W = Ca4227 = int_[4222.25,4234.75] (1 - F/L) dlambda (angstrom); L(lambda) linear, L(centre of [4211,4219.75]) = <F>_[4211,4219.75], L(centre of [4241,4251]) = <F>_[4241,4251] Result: 1.31 angstrom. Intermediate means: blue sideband 27.3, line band 25.3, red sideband 29.4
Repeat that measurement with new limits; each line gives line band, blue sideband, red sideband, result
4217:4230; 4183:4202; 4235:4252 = 1.1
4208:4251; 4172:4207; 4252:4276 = -1.7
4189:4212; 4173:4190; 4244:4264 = -0.9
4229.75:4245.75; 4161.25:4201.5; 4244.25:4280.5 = -0.8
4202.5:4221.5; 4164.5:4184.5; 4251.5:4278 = -1.0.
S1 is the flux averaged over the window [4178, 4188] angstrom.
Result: 24.7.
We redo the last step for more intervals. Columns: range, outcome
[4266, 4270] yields 28.9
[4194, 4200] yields 25.7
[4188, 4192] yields 25.4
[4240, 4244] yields 29.4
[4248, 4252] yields 28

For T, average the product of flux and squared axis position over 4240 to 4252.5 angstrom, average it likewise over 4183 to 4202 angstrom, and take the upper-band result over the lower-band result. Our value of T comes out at 1.2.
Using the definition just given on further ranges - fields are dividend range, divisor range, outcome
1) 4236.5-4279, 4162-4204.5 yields 1.15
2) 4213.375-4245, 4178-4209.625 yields 1.06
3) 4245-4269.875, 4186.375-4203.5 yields 1.15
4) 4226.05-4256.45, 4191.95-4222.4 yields 1.05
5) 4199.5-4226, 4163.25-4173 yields 1.06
